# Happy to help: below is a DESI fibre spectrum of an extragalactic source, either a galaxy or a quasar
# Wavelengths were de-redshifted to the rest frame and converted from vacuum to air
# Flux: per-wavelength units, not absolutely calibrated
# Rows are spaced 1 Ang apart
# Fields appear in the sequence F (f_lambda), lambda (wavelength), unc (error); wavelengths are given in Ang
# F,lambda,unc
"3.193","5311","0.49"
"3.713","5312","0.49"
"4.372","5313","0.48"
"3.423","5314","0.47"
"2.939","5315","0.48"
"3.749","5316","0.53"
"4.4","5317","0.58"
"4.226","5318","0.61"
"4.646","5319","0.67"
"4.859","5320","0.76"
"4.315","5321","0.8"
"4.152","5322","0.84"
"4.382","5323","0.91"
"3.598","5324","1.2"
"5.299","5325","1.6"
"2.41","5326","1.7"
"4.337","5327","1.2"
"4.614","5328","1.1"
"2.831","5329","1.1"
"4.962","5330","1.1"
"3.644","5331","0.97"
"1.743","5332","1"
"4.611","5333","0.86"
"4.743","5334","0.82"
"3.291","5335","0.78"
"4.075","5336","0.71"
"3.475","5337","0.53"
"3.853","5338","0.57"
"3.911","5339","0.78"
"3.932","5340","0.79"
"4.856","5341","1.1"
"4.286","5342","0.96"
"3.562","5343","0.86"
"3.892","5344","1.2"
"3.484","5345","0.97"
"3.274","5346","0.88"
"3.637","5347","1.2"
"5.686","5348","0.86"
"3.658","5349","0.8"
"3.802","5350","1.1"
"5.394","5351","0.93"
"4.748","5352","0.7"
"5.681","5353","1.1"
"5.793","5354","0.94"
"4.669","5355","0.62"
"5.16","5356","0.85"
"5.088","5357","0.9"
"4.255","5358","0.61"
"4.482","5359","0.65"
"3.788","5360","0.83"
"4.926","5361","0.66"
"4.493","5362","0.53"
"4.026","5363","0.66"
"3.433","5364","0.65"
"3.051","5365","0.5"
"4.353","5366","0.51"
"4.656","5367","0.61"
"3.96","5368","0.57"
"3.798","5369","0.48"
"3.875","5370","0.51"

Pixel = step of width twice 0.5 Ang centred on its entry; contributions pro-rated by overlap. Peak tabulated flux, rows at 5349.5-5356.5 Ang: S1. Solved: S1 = 5.793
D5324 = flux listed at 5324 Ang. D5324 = 3.598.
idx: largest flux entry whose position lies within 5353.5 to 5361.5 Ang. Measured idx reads 5.793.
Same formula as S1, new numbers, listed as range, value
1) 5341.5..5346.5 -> 4.286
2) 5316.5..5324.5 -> 4.859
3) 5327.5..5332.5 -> 4.962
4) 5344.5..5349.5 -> 5.686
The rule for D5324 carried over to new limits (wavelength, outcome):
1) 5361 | 4.926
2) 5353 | 5.681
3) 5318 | 4.226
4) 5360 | 3.788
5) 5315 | 2.939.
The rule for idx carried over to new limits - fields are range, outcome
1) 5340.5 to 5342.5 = 4.856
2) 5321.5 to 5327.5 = 5.299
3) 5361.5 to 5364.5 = 4.493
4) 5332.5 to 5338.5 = 4.743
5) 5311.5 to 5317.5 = 4.4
